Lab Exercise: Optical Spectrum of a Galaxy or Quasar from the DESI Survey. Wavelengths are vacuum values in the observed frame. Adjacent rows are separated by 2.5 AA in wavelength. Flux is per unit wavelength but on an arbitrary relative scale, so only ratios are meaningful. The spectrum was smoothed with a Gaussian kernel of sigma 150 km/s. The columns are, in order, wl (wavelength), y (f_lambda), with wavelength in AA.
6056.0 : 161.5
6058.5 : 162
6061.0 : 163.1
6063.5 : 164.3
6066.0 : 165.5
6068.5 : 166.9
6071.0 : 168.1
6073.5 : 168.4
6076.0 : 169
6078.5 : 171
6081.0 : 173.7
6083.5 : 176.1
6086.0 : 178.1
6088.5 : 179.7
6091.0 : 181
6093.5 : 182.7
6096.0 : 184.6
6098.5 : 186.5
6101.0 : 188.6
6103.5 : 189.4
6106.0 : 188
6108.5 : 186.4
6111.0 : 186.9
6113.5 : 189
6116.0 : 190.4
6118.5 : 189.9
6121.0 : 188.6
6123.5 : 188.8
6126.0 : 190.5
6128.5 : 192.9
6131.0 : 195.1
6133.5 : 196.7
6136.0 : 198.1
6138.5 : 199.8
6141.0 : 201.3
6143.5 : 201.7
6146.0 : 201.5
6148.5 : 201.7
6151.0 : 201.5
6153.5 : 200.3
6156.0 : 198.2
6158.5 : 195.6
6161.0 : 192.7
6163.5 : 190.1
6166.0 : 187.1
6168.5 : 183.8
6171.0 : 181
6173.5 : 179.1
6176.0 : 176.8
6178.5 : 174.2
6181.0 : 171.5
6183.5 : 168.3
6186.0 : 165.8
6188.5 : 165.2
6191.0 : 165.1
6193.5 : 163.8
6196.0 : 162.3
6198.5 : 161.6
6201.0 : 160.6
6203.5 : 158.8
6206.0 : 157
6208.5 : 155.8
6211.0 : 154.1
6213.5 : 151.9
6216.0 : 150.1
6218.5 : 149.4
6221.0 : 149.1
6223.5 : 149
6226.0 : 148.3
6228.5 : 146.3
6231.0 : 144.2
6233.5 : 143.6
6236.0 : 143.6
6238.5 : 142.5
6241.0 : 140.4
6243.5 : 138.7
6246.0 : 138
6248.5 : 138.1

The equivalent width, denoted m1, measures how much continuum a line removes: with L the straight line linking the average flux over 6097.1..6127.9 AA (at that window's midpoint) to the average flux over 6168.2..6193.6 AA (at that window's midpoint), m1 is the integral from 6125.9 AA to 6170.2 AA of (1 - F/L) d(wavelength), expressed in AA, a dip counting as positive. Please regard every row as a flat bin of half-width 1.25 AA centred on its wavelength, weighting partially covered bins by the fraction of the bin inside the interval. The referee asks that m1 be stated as -3.9 AA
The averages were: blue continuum 189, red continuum 172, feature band 196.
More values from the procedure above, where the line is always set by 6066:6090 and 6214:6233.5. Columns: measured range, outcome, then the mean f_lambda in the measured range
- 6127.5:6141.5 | -3.0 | 197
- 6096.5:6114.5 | -2.2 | 188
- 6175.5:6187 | -1.2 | 171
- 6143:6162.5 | -4.8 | 199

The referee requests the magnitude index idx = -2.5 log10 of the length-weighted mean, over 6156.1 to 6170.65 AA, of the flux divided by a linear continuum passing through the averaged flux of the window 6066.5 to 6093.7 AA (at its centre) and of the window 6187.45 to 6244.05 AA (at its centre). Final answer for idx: -0.183 mag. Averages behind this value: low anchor 173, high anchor 152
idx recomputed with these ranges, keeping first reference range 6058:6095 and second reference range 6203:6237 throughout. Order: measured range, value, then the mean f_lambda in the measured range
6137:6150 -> -0.24 mag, 201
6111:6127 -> -0.15 mag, 189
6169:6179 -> -0.14 mag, 178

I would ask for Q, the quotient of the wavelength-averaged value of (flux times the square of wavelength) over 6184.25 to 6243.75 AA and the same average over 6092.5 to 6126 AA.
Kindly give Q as 0.84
